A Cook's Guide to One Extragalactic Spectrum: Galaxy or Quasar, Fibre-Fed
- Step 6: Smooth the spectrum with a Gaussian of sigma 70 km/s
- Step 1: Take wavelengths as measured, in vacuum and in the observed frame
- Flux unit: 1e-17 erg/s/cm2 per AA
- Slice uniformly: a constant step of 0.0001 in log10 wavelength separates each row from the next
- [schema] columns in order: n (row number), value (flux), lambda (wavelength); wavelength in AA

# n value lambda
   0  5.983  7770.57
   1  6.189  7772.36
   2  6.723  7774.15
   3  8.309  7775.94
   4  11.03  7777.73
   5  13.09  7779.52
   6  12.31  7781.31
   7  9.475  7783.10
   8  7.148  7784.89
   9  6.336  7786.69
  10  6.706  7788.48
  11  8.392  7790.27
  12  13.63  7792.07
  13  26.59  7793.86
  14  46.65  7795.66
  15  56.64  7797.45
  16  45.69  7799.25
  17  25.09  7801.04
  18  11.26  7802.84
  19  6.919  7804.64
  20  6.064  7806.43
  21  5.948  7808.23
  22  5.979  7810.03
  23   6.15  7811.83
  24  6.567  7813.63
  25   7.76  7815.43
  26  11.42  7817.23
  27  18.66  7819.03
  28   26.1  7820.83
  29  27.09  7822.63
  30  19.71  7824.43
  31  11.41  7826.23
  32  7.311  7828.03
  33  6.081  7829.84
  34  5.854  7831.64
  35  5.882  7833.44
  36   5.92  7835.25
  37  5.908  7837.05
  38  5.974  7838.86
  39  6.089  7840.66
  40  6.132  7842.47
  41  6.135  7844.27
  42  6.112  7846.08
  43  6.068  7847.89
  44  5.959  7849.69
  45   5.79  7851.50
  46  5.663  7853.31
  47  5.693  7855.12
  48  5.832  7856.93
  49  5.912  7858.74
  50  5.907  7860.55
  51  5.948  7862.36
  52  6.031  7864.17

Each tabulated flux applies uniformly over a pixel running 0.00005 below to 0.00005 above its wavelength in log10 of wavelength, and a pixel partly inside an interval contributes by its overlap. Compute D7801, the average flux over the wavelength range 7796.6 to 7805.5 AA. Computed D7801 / 29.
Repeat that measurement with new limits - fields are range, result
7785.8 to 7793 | 8.87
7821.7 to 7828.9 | 16.5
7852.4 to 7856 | 5.67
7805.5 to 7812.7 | 6.04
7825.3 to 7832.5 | 7.73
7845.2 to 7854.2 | 5.92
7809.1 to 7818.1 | 7.55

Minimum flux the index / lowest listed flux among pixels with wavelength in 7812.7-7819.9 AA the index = 6.567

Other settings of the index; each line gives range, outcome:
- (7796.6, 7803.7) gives 11.26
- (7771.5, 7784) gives 6.189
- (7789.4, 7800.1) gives 8.392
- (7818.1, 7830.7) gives 6.081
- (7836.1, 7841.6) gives 5.908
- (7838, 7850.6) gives 5.959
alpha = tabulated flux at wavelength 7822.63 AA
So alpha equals 27.09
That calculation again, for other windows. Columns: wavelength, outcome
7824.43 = 19.71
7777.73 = 11.03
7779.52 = 13.09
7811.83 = 6.15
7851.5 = 5.79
